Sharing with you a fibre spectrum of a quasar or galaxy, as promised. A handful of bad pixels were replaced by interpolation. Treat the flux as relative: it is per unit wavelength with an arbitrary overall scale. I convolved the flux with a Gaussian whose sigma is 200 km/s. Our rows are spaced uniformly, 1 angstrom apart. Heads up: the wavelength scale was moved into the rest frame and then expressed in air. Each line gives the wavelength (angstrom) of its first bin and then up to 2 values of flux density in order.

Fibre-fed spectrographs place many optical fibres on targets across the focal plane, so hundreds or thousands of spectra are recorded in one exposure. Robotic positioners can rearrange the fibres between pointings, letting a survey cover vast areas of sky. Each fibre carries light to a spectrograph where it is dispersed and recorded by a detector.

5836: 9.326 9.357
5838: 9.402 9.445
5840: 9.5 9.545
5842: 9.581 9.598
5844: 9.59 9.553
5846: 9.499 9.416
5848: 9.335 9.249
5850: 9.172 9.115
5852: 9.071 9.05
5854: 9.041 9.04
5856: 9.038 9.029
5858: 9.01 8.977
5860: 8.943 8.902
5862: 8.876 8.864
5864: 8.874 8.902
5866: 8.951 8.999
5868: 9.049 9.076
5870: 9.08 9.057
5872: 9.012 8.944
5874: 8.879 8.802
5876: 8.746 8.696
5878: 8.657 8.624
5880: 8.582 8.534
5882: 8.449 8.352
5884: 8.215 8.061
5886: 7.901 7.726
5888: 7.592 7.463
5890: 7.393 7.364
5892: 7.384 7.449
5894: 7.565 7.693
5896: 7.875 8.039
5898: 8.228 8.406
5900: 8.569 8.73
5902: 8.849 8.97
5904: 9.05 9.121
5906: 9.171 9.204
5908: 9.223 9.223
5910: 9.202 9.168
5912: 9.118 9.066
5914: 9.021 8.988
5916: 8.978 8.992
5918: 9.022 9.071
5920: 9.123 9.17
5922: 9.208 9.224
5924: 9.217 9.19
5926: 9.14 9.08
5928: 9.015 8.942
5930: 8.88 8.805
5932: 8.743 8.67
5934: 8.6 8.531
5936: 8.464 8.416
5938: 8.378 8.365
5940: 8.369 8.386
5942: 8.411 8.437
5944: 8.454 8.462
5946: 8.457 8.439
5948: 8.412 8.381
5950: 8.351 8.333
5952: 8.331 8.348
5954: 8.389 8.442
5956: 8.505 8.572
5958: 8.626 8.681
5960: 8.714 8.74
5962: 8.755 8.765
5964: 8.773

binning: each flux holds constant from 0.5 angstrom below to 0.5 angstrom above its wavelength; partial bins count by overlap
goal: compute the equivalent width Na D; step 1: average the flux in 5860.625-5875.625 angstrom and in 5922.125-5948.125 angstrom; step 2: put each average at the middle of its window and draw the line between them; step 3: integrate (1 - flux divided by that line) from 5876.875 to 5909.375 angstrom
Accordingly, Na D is 2.0 angstrom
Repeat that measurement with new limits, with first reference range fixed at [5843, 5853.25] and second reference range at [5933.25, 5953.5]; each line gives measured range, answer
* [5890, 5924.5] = 0.2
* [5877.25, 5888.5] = 0.9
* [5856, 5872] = 0.3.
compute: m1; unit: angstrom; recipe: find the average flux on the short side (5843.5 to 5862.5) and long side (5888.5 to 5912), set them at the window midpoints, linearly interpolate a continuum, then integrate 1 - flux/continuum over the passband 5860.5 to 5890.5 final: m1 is 0.8 angstrom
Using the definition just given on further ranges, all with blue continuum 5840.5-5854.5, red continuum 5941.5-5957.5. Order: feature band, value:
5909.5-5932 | -1.0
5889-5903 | 1.4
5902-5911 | -0.3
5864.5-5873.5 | 0.1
